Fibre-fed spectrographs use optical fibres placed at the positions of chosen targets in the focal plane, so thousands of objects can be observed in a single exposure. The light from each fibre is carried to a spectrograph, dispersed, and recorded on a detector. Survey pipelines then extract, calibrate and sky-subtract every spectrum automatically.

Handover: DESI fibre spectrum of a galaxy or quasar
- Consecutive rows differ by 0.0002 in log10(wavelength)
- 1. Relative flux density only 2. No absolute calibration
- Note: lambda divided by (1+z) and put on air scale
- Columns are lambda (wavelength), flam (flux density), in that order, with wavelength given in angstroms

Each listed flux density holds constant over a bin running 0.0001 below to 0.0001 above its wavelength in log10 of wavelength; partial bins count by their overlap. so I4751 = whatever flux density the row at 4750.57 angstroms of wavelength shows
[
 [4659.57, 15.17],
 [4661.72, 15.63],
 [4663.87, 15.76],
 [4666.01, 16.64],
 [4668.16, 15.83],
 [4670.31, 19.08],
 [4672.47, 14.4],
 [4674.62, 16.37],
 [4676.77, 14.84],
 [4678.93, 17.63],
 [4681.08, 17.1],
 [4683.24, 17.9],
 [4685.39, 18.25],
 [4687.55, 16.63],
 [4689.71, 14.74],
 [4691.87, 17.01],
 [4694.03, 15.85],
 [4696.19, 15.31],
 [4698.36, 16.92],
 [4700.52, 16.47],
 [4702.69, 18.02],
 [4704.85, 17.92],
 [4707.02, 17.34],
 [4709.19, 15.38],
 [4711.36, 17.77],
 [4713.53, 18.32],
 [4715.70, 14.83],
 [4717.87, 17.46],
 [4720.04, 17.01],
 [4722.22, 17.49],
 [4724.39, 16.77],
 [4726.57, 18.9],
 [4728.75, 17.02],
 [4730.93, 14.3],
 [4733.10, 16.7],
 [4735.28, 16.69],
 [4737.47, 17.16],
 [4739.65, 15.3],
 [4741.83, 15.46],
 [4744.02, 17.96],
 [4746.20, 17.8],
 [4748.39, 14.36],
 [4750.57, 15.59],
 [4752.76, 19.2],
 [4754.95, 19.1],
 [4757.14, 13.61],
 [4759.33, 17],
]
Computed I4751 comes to 15.59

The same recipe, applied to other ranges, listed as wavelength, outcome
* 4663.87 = 15.76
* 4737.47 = 17.16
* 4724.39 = 16.77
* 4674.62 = 16.37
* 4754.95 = 19.1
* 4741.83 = 15.46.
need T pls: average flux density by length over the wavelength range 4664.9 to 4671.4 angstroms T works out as 17.2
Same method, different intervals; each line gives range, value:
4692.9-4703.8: 16.5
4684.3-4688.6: 17.5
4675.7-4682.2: 16.5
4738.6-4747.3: 16.6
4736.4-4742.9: 16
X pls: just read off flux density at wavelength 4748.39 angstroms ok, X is 14.36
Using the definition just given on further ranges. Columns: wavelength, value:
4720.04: 17.01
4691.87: 17.01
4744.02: 17.96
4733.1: 16.7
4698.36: 16.92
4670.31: 19.08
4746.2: 17.8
